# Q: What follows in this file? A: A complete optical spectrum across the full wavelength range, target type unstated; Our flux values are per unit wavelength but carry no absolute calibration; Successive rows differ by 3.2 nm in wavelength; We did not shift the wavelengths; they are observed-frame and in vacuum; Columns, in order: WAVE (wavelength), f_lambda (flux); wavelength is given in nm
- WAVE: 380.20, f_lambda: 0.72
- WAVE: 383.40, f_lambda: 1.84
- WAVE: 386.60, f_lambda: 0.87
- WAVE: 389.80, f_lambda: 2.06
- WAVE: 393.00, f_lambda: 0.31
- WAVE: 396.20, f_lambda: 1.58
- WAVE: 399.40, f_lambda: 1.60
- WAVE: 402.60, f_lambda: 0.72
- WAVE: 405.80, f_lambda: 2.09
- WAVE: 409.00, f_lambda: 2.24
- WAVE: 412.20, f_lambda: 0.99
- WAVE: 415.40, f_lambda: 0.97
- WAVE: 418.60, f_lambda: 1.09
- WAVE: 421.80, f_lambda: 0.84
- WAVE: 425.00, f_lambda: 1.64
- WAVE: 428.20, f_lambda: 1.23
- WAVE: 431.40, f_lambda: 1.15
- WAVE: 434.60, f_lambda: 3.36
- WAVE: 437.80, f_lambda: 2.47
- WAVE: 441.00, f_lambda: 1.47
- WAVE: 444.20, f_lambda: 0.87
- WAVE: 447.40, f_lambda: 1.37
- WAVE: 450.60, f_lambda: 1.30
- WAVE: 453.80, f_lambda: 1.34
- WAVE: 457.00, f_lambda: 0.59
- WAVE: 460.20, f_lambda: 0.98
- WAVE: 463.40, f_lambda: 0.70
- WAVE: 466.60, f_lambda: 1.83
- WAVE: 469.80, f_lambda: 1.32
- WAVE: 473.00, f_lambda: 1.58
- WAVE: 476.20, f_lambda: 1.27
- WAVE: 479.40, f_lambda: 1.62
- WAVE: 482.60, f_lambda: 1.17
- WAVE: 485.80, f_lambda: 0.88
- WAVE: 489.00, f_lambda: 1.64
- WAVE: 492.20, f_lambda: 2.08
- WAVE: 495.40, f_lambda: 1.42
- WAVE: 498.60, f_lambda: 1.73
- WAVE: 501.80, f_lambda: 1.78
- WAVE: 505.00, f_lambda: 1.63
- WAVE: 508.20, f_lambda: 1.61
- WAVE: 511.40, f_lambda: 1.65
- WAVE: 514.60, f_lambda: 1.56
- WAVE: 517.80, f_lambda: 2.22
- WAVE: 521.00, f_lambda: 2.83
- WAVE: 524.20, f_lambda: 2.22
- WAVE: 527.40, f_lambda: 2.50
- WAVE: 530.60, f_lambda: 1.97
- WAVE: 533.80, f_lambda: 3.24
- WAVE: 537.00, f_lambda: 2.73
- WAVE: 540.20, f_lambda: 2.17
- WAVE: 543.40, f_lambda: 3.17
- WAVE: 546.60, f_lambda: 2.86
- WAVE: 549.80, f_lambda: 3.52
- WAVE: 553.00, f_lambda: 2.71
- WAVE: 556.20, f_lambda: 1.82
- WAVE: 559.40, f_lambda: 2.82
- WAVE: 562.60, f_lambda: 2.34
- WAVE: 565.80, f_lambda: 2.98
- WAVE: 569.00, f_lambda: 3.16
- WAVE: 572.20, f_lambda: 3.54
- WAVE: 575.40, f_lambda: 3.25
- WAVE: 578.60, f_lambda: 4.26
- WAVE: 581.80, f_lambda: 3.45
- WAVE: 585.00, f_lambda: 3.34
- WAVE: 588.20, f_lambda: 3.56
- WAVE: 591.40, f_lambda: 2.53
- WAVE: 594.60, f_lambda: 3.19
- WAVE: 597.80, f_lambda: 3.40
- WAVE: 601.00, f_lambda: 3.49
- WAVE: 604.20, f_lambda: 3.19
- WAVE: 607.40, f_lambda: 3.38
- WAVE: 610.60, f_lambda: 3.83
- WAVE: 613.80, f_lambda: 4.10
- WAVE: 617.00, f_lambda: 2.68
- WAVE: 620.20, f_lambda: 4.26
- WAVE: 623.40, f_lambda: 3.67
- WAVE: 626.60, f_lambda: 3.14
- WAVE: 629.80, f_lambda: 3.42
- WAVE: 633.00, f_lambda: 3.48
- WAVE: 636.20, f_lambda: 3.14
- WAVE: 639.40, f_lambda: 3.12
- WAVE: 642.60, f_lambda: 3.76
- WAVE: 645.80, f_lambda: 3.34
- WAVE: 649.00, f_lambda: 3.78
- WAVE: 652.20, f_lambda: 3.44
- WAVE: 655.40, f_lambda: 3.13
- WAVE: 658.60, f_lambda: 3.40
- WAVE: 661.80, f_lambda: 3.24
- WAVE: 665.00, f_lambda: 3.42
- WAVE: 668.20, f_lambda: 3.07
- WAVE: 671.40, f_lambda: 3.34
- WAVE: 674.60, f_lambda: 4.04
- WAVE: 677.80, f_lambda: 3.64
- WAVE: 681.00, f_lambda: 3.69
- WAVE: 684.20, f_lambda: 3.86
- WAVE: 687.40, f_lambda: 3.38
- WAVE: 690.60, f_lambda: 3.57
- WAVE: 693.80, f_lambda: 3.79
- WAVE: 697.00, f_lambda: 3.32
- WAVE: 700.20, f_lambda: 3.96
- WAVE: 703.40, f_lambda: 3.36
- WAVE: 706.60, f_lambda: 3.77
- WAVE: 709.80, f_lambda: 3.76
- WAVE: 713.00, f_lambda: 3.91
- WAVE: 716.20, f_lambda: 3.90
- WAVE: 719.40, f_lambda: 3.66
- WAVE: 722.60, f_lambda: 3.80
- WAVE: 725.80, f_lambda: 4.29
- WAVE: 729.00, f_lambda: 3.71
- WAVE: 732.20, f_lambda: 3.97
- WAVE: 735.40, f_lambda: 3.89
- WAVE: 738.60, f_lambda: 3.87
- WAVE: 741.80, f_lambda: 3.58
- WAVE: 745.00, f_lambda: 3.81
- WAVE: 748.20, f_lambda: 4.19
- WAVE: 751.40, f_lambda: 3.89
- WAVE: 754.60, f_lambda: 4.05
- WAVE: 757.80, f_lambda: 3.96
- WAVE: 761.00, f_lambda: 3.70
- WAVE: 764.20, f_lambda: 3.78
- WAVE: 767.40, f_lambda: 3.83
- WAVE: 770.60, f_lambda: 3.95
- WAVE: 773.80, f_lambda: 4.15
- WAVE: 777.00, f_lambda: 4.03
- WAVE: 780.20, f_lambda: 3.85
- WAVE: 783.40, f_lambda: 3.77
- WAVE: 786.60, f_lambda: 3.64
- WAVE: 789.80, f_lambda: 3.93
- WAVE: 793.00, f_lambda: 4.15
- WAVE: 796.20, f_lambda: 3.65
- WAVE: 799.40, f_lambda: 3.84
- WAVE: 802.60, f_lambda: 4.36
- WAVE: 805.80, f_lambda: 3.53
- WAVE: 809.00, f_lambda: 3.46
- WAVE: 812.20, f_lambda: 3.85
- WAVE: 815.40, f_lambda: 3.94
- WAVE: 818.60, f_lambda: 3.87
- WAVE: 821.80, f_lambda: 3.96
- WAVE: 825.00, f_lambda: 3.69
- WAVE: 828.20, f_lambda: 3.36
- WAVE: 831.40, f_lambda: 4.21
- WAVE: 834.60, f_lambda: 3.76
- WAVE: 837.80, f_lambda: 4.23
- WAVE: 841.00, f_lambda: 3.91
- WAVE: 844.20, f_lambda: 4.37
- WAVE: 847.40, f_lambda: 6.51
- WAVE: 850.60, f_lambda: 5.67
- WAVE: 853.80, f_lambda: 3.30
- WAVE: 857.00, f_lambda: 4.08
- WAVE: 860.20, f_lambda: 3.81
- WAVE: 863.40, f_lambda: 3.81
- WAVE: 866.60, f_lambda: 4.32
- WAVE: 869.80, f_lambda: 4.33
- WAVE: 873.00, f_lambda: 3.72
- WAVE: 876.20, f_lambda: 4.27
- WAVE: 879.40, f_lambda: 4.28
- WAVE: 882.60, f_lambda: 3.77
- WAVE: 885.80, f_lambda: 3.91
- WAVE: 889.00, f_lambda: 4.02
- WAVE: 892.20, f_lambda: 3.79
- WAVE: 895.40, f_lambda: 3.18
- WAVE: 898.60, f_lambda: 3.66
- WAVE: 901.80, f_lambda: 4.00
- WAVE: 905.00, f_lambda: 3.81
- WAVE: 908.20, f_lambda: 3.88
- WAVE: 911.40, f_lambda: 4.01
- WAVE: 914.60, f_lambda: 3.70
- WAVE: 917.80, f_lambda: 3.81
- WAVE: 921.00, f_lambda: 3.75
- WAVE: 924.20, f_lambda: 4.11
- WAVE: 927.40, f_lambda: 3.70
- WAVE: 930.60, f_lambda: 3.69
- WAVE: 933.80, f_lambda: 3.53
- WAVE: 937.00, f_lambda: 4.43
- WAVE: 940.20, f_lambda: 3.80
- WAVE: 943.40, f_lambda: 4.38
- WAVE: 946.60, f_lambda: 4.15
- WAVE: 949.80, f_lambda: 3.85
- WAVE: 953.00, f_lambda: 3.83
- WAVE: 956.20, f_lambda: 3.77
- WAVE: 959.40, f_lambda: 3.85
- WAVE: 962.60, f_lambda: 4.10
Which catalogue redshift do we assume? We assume 0.293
